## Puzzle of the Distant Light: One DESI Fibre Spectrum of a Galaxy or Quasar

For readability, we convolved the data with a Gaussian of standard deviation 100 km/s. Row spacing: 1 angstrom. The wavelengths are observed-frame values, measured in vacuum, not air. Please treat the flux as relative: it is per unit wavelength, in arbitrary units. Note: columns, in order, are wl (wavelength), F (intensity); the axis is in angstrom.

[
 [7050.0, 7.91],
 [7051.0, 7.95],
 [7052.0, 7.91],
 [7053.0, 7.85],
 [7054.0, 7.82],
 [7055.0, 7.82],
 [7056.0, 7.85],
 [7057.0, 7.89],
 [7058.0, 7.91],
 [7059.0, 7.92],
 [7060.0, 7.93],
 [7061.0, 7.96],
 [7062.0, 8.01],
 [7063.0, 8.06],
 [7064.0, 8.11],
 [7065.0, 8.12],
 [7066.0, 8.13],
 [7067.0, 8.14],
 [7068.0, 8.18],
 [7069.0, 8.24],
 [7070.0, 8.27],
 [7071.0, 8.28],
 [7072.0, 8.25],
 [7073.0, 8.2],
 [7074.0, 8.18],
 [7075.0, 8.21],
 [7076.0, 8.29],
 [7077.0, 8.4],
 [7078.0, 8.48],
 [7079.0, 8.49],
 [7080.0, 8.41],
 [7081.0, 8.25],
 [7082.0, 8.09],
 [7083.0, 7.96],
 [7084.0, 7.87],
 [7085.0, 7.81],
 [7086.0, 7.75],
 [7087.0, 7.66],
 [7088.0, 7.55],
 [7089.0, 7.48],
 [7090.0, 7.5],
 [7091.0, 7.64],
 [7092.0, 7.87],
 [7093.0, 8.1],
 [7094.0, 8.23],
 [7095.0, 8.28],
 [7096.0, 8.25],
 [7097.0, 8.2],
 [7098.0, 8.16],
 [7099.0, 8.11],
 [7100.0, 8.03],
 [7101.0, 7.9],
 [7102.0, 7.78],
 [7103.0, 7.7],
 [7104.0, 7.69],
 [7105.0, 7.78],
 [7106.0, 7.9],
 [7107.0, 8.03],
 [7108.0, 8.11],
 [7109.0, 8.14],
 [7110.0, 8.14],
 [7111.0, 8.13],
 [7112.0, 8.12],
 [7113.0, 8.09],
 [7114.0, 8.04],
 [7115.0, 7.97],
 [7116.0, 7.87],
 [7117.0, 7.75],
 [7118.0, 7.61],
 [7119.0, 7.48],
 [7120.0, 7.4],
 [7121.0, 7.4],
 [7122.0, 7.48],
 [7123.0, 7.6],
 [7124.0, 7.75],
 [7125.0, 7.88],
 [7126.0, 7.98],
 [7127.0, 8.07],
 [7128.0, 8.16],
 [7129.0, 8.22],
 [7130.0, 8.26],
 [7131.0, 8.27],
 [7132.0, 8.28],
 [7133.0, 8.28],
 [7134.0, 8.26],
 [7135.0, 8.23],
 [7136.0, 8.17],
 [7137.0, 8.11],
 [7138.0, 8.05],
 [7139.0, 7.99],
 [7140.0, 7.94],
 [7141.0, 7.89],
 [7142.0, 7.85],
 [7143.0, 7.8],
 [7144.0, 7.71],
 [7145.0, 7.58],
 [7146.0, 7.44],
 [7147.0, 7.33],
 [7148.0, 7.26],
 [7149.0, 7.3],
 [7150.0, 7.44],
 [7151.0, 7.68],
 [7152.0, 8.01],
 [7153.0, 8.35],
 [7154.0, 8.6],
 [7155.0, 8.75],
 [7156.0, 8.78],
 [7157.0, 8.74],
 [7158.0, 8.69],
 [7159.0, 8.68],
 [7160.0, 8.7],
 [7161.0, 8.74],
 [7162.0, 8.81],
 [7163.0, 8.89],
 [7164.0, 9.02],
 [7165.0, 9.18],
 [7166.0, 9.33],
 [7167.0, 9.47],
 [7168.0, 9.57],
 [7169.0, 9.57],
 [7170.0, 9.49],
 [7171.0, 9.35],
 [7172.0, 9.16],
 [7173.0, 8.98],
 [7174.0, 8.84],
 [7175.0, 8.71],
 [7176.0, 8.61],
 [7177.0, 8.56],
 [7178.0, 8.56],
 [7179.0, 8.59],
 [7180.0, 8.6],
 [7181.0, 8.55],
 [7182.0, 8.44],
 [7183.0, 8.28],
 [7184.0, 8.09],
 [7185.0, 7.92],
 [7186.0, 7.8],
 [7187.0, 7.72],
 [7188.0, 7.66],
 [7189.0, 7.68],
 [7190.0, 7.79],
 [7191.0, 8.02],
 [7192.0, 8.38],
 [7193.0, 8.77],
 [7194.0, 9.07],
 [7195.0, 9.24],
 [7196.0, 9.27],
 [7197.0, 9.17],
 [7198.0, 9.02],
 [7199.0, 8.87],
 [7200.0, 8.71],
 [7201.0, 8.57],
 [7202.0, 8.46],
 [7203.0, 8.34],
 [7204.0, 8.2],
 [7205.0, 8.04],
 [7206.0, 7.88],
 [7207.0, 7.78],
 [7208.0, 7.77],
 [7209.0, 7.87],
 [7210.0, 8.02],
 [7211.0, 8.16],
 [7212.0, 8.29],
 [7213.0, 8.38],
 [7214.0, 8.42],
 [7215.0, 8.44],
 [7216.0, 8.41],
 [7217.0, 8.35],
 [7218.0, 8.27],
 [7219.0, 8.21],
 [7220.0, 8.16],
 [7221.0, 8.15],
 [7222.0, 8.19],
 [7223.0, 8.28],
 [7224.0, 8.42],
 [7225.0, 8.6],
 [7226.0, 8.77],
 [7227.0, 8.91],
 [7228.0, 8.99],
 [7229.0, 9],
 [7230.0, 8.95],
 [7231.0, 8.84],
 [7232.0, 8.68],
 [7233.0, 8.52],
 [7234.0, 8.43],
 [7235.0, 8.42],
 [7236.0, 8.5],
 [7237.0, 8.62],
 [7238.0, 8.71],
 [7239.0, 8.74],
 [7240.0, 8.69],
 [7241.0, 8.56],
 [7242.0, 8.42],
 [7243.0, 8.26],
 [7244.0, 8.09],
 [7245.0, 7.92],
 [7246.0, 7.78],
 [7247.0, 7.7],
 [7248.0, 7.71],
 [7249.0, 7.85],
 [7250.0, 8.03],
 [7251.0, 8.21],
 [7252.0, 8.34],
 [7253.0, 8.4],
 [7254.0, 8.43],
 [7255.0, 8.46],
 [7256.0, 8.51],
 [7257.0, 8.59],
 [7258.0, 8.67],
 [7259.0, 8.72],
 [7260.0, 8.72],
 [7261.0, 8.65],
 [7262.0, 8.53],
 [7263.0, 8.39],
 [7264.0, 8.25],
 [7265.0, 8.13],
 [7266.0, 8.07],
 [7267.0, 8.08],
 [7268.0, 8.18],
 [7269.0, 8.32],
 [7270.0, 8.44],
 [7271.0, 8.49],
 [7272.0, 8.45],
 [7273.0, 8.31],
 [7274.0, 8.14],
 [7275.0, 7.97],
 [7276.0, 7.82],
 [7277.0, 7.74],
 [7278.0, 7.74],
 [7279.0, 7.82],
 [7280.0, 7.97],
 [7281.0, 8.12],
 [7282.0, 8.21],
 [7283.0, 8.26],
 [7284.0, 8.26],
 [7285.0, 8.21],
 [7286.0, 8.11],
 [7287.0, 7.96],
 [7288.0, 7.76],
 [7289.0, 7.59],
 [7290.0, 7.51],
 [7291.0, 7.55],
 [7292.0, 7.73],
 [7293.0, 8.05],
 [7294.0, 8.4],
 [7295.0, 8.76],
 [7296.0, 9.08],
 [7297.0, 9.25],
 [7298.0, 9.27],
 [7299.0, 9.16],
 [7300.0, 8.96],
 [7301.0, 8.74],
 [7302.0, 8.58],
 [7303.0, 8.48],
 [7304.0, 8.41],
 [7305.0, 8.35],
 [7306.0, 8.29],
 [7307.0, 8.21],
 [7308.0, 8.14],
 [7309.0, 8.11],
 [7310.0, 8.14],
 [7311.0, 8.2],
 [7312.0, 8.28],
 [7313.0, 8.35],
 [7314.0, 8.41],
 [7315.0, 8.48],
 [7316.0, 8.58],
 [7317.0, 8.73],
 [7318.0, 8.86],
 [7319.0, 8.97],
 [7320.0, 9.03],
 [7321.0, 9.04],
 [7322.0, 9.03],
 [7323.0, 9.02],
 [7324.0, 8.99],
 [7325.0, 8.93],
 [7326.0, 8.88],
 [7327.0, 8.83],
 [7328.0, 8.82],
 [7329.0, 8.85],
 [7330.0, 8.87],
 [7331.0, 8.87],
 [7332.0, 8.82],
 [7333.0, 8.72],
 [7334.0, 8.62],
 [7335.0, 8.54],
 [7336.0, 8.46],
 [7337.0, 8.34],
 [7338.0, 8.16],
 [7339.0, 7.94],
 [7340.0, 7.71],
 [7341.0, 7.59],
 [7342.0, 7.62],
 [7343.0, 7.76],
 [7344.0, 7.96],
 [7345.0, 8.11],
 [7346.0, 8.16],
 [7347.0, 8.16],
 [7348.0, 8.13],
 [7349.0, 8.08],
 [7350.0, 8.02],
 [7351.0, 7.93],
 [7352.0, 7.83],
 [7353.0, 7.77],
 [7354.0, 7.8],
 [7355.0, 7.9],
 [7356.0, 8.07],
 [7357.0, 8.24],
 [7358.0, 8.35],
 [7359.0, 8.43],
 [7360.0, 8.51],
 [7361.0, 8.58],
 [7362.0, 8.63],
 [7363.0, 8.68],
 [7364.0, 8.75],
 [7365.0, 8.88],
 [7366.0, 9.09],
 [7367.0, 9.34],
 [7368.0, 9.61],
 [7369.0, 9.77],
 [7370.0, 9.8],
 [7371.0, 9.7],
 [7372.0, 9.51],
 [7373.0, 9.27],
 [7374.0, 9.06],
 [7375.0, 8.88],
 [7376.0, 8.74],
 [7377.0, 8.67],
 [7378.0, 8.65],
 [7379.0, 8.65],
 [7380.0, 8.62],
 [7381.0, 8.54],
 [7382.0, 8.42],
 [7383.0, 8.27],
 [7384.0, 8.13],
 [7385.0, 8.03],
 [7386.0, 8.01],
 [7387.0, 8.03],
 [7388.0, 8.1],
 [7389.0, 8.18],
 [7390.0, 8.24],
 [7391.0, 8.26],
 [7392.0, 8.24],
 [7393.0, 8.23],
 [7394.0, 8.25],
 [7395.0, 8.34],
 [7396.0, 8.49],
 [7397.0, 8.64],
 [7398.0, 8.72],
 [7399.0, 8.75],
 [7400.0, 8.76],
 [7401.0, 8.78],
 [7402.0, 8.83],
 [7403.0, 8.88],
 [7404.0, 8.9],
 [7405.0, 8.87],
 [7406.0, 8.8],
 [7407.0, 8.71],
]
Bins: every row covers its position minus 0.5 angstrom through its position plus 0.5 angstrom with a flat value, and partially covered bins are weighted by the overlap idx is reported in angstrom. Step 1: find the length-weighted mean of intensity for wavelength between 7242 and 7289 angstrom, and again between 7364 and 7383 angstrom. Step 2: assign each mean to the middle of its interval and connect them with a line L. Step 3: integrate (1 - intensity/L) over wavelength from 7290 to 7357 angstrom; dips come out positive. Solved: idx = 1.7 angstrom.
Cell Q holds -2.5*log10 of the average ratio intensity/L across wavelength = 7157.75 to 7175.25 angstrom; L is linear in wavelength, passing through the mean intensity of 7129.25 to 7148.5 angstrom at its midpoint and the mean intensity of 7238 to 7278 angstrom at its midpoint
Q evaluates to -0.14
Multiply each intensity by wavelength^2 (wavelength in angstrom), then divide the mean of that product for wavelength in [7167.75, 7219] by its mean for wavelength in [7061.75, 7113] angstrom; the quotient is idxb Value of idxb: 1.08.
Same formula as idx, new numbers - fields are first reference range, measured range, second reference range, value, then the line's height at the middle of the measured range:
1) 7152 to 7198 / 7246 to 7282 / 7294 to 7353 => 1.5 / 8.57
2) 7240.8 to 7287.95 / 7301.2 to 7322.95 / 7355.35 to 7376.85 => 0.1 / 8.55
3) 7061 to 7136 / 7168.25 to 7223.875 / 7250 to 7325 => -1.6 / 8.2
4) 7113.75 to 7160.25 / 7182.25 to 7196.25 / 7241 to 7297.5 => -0.3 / 8.07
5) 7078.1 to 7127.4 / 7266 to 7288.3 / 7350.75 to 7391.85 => 0.6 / 8.35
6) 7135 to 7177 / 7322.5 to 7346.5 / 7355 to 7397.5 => 0.4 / 8.6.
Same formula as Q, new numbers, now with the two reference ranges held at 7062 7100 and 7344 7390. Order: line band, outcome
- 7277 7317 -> 0.02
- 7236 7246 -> -0.01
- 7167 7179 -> -0.10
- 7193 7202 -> -0.09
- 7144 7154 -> 0.07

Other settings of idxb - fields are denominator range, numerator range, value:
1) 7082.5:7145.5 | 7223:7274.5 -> 1.10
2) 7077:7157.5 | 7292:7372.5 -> 1.14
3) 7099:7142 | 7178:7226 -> 1.07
